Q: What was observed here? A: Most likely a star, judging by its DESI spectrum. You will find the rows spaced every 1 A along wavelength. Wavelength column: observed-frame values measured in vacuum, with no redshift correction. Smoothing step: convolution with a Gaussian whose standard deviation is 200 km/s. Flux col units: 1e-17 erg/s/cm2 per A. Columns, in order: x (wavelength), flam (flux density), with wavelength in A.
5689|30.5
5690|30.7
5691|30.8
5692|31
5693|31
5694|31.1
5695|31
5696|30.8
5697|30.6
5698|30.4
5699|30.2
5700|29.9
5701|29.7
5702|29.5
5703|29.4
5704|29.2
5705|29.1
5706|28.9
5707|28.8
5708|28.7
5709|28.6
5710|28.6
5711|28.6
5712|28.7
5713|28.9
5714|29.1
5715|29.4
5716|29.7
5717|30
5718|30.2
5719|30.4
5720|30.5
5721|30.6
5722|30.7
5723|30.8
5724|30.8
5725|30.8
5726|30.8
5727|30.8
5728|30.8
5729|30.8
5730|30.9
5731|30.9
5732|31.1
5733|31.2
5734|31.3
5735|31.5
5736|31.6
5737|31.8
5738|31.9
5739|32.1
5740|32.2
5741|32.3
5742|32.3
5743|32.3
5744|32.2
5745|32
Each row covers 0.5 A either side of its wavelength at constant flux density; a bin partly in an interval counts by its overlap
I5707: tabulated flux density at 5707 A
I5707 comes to 28.8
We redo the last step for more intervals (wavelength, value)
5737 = 31.8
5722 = 30.7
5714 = 29.1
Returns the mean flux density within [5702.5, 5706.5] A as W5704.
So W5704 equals 29.1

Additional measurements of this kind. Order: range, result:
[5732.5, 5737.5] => 31.5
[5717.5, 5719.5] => 30.3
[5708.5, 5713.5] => 28.7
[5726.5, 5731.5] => 30.8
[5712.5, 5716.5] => 29.3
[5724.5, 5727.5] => 30.8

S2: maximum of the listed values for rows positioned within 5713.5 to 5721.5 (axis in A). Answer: 30.6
